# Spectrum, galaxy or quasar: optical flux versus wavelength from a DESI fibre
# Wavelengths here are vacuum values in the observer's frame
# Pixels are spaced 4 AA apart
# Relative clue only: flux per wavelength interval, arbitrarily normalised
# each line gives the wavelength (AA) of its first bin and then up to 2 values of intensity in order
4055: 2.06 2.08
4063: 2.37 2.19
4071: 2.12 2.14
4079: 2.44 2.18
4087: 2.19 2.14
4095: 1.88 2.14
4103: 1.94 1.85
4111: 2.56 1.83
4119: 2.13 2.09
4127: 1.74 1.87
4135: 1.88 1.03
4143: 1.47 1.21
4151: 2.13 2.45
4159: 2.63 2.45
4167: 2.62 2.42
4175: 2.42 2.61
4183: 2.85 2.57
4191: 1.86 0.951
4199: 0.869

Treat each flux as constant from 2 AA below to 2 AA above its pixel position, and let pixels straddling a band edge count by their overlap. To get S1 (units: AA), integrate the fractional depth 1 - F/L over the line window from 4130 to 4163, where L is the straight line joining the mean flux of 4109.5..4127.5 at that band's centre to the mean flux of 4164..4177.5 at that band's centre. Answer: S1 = 6.31 AA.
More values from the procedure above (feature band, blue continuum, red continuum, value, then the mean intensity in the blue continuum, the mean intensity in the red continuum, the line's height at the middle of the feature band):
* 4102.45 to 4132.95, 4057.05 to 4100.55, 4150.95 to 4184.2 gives 4.2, 2.17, 2.52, 2.32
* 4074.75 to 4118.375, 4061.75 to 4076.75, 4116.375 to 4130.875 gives -0.7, 2.2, 1.96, 2.08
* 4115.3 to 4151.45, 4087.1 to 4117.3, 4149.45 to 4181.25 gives 8.6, 2.06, 2.47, 2.26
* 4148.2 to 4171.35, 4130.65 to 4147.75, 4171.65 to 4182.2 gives -4.0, 1.48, 2.54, 2.06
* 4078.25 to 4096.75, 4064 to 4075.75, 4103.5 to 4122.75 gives -0.1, 2.17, 2.08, 2.13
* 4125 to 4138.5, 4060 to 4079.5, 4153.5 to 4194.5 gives 3.5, 2.23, 2.43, 2.35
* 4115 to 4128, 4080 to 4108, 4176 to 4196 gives 0.8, 2.07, 2.24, 2.12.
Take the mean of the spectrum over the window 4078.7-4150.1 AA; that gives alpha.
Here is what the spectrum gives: 1.91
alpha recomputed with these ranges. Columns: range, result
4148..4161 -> 2.31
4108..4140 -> 1.92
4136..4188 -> 2.21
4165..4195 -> 2.38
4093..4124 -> 2.05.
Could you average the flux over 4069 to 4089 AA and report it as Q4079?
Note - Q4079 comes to 2.21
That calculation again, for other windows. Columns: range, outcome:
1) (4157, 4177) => 2.51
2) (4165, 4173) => 2.52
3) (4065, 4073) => 2.16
